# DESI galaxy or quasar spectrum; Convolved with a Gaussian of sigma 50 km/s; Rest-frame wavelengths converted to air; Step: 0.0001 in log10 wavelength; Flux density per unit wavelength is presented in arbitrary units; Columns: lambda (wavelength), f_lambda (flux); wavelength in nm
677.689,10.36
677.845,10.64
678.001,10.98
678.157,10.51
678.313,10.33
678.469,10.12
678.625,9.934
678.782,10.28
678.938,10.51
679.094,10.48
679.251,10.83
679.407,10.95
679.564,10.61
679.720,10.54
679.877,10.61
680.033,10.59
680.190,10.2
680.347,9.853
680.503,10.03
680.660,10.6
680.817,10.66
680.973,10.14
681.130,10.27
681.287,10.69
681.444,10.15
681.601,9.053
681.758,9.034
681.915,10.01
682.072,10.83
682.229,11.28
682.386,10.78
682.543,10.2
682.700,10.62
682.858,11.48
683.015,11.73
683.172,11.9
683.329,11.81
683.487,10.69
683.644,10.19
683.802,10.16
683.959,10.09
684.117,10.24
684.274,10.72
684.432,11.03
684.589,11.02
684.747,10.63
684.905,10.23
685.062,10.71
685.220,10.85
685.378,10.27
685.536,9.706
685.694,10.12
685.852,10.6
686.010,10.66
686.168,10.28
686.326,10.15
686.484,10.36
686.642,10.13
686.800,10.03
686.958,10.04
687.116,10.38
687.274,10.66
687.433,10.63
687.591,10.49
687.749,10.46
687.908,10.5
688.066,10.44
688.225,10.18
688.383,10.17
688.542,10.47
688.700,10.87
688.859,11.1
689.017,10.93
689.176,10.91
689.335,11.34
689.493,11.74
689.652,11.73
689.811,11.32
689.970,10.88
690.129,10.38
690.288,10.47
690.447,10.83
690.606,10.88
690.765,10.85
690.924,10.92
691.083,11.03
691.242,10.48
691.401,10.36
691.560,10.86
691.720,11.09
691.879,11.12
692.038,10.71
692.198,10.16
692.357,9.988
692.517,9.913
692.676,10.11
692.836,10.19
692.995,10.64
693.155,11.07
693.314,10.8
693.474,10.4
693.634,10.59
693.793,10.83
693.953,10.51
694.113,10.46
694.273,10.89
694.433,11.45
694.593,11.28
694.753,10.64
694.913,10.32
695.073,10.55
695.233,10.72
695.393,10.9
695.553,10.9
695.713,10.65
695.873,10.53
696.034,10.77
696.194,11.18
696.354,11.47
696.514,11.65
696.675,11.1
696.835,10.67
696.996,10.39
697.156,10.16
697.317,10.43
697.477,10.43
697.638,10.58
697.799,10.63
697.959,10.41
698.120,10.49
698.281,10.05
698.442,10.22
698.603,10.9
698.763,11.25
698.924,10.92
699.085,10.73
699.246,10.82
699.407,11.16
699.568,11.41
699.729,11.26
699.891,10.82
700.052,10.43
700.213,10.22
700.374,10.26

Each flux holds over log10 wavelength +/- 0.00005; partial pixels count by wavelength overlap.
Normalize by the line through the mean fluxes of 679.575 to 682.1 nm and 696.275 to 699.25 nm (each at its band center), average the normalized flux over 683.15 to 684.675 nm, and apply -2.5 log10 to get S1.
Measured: -0.05 mag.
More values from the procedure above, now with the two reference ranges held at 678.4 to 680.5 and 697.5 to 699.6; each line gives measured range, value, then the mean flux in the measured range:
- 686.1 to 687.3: 0.03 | 10.2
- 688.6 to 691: -0.04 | 11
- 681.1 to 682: 0.06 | 9.85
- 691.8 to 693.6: 0.02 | 10.5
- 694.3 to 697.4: -0.02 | 10.8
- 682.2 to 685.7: -0.02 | 10.7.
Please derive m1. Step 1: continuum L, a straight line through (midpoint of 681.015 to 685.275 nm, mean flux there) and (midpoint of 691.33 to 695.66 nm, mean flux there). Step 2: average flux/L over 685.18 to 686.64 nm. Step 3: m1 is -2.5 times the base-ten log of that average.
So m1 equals 0.03 mag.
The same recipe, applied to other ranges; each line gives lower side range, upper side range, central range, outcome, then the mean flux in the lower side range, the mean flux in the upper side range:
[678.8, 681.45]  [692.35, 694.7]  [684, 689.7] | 0.00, 10.5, 10.6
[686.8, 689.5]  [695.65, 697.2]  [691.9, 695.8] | 0.02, 10.6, 10.9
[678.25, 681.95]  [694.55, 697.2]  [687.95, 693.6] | -0.01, 10.3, 10.8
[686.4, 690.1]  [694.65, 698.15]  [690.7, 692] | -0.01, 10.7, 10.7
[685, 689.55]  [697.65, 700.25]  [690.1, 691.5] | -0.01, 10.5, 10.7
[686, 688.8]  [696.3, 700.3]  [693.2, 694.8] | -0.02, 10.4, 10.7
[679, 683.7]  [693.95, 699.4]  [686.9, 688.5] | 0.02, 10.6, 10.7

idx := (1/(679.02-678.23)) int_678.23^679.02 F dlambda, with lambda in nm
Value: 10.2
